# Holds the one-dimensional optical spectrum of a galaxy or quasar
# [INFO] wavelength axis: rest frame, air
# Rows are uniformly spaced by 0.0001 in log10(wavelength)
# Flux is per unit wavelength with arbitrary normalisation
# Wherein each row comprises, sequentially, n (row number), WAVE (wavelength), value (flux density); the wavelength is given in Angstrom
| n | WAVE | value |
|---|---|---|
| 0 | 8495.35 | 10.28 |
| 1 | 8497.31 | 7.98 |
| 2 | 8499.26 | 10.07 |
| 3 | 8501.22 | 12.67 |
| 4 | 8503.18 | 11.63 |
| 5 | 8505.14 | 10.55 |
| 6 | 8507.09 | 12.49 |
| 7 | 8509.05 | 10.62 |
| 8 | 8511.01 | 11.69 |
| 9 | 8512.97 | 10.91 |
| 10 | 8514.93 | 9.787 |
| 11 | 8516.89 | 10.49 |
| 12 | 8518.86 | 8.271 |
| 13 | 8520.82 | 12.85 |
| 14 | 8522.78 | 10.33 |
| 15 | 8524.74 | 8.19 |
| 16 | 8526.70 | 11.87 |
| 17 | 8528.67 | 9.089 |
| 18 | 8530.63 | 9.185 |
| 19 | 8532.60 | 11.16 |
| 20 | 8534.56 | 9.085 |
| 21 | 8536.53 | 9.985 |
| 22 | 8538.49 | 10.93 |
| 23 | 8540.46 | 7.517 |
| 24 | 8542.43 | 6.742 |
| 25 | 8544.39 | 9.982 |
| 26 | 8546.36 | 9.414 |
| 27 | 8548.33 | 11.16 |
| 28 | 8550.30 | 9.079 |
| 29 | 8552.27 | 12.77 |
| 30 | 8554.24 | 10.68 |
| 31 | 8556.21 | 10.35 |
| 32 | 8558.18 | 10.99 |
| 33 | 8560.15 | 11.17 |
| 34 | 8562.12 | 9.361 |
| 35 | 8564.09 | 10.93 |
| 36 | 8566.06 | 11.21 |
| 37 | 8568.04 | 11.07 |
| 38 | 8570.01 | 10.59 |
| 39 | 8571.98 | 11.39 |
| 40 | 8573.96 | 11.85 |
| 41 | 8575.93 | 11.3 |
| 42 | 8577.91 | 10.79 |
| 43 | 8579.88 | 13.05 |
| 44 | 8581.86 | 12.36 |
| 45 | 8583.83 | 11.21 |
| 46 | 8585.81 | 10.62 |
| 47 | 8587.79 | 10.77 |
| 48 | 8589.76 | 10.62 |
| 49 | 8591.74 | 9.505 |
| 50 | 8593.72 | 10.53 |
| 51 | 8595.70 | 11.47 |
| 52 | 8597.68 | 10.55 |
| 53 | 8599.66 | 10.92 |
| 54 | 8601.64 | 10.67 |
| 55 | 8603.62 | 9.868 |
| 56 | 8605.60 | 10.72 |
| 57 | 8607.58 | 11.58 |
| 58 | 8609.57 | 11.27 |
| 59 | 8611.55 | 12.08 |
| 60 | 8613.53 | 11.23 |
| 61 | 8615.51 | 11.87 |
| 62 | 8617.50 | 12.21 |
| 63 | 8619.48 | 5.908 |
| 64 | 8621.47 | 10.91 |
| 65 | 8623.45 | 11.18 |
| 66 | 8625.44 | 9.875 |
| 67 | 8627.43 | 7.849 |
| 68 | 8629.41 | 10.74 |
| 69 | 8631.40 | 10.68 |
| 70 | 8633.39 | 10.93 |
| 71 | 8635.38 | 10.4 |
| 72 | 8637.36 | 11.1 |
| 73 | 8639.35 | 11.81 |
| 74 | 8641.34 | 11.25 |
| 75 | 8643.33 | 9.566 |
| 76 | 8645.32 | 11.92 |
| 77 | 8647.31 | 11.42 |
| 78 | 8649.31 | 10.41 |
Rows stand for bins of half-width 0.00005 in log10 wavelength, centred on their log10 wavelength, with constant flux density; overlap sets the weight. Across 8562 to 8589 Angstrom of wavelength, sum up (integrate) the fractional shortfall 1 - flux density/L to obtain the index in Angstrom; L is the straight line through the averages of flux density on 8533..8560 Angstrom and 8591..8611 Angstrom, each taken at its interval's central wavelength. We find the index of -2.2 Angstrom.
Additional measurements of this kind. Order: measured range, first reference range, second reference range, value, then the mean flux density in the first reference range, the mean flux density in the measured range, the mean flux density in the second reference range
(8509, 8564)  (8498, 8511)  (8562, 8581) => 5.5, 11.3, 10.1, 11.2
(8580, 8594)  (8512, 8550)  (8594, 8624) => -0.6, 9.82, 11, 10.8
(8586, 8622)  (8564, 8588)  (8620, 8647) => 0.9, 11.3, 10.7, 10.6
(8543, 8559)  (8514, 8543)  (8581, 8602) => -0.5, 9.74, 10.5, 10.8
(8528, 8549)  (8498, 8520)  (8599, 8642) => 2.6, 10.8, 9.46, 10.7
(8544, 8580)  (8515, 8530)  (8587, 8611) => -1.5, 10.1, 10.9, 10.7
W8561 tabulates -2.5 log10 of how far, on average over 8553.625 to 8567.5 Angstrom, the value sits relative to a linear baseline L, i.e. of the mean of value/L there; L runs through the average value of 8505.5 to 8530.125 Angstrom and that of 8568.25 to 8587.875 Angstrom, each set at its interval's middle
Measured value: 0.05 mag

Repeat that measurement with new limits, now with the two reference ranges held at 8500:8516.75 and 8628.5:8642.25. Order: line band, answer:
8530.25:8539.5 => 0.109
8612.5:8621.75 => 0.064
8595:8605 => 0.038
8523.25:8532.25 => 0.152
